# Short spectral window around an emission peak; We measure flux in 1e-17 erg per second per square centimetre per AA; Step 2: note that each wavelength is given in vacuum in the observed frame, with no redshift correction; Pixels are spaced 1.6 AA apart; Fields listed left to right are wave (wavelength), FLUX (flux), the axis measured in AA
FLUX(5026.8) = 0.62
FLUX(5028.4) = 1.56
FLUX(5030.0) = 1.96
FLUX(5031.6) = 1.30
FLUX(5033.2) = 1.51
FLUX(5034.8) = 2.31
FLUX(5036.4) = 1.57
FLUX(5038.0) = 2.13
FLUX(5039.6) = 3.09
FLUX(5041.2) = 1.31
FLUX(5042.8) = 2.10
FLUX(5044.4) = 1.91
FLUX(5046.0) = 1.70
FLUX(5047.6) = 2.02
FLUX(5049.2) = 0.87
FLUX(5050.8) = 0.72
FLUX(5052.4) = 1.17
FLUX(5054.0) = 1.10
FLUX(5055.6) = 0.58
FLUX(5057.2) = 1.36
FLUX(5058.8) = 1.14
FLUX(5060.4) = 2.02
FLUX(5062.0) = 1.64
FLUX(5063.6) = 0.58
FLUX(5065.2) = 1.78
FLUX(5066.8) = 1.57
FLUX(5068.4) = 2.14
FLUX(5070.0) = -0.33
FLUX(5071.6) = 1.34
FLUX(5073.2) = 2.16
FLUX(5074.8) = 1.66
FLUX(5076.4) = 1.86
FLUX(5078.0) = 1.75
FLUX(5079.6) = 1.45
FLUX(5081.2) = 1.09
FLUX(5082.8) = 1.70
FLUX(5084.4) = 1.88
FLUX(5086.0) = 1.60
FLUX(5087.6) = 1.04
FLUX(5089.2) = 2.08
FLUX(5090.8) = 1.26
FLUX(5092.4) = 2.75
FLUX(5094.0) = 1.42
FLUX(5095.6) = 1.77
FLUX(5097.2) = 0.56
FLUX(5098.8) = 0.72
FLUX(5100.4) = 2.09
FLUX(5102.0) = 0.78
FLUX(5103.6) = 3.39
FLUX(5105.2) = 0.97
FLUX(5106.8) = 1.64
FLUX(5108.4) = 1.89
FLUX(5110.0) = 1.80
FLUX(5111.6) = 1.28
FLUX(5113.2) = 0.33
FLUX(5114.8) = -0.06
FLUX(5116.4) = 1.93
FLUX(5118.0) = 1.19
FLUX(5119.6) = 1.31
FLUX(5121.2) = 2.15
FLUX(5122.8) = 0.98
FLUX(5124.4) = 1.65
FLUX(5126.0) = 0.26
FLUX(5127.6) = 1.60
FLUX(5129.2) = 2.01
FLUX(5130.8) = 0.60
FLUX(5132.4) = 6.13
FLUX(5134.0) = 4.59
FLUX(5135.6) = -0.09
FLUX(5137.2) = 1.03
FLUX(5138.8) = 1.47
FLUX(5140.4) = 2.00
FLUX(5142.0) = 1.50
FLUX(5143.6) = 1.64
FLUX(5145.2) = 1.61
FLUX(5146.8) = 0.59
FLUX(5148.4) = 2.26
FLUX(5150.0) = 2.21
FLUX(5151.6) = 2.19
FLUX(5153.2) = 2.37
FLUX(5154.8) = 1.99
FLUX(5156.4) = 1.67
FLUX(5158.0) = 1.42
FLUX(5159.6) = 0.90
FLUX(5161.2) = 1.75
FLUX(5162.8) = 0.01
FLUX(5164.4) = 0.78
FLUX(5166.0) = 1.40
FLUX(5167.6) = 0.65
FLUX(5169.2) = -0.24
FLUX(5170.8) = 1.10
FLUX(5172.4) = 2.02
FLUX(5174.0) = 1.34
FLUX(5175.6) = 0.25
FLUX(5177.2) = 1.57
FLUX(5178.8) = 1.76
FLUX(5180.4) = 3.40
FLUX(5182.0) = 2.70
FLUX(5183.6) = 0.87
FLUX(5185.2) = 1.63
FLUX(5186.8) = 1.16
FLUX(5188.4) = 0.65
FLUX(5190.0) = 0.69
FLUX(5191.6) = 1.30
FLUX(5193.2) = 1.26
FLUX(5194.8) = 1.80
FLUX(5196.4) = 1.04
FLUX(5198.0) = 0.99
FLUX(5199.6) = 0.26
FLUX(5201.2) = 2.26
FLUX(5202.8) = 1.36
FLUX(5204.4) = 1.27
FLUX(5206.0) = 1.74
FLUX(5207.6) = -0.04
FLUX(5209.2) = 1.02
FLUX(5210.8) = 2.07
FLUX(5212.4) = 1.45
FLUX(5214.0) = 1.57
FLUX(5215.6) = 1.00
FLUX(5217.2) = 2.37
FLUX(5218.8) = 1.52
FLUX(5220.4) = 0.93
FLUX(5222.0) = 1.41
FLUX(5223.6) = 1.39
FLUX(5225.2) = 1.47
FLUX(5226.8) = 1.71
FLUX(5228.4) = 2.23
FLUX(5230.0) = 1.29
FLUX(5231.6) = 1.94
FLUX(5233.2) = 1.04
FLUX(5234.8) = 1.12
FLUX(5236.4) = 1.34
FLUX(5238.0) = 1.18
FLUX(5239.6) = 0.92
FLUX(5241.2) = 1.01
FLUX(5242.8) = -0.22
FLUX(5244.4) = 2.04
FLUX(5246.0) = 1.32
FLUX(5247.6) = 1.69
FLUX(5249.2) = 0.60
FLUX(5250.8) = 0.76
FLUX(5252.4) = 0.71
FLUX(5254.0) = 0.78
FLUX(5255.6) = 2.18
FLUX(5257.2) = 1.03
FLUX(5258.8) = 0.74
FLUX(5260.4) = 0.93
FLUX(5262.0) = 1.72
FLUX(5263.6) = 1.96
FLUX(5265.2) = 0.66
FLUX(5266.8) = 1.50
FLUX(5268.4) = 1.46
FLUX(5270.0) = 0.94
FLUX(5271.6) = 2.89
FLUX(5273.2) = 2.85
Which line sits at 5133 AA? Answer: [O III]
